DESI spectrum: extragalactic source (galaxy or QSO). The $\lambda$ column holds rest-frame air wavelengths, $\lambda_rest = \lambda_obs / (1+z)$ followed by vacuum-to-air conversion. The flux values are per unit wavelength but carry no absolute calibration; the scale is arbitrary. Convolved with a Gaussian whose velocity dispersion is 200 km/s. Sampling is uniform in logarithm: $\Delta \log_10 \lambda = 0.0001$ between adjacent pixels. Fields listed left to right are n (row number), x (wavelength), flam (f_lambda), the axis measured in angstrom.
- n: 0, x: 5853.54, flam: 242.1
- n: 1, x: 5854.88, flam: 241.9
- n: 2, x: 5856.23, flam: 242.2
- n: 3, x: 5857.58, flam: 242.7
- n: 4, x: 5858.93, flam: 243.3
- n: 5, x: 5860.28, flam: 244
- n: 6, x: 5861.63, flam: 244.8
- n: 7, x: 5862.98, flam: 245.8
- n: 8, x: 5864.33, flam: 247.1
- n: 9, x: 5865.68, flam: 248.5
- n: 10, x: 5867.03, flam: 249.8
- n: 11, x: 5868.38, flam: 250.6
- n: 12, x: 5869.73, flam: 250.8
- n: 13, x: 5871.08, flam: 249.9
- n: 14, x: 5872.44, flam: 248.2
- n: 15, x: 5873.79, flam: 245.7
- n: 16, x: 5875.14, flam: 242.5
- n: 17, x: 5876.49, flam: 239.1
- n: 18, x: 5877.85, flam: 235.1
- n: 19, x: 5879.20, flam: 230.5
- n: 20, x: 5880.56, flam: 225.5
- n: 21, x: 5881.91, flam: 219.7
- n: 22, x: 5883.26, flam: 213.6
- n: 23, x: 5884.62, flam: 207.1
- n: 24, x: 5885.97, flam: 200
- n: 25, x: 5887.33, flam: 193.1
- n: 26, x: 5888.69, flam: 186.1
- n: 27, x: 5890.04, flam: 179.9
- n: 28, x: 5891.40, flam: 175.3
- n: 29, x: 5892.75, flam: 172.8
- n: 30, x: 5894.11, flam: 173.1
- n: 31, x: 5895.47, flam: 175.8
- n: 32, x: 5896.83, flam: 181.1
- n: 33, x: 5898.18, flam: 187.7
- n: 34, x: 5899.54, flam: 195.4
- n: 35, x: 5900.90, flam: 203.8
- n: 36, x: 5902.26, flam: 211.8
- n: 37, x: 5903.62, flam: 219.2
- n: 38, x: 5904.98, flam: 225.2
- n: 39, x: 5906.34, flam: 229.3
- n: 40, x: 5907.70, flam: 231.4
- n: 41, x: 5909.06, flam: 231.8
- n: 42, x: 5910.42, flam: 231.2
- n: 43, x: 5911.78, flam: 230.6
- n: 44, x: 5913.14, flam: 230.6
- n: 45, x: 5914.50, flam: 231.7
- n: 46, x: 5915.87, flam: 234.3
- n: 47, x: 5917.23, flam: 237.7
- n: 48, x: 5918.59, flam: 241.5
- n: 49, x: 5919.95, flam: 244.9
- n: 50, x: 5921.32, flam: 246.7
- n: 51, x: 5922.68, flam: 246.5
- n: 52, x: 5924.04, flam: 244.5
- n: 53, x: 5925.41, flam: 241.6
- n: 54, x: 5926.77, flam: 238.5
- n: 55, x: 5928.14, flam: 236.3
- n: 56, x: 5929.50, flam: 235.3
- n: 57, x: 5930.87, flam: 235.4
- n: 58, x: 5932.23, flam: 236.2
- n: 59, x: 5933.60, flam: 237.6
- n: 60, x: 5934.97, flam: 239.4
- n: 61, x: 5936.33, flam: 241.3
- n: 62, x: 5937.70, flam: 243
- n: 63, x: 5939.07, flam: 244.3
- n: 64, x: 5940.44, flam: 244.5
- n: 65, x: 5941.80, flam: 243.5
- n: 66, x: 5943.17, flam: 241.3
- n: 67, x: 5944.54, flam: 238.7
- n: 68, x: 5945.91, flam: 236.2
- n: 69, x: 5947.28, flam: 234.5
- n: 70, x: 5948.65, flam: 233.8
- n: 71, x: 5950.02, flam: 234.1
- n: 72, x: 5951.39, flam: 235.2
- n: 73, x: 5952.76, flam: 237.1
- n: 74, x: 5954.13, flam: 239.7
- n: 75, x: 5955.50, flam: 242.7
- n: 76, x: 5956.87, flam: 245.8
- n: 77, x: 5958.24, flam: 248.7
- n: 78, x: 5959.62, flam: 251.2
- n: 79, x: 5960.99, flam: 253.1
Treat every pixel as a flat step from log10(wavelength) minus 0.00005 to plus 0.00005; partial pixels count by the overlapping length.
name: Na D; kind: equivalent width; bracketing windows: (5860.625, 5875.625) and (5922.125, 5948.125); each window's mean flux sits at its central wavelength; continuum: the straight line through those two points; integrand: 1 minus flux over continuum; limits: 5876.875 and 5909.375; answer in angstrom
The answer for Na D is 5.4 angstrom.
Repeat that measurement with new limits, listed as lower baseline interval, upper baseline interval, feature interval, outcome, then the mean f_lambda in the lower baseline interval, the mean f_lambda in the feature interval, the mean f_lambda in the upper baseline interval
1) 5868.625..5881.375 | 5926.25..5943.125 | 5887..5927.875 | 4.08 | 241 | 216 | 240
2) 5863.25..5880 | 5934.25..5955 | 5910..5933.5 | 0.29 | 245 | 238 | 239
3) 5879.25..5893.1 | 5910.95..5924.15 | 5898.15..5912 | 0.27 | 199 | 219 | 239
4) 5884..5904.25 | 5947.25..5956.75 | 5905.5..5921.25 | -2.15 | 191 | 234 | 238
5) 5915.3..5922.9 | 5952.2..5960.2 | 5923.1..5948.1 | 0.34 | 242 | 240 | 244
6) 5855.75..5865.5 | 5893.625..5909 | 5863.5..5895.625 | 0.95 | 244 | 220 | 205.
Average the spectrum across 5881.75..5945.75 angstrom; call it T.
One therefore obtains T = 222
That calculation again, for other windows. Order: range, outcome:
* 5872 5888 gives 225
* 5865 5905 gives 214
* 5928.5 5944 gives 240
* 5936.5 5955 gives 239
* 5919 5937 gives 240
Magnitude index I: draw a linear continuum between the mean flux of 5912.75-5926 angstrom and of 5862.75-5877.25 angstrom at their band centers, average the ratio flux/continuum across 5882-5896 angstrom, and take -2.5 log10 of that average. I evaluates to 0.28 mag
